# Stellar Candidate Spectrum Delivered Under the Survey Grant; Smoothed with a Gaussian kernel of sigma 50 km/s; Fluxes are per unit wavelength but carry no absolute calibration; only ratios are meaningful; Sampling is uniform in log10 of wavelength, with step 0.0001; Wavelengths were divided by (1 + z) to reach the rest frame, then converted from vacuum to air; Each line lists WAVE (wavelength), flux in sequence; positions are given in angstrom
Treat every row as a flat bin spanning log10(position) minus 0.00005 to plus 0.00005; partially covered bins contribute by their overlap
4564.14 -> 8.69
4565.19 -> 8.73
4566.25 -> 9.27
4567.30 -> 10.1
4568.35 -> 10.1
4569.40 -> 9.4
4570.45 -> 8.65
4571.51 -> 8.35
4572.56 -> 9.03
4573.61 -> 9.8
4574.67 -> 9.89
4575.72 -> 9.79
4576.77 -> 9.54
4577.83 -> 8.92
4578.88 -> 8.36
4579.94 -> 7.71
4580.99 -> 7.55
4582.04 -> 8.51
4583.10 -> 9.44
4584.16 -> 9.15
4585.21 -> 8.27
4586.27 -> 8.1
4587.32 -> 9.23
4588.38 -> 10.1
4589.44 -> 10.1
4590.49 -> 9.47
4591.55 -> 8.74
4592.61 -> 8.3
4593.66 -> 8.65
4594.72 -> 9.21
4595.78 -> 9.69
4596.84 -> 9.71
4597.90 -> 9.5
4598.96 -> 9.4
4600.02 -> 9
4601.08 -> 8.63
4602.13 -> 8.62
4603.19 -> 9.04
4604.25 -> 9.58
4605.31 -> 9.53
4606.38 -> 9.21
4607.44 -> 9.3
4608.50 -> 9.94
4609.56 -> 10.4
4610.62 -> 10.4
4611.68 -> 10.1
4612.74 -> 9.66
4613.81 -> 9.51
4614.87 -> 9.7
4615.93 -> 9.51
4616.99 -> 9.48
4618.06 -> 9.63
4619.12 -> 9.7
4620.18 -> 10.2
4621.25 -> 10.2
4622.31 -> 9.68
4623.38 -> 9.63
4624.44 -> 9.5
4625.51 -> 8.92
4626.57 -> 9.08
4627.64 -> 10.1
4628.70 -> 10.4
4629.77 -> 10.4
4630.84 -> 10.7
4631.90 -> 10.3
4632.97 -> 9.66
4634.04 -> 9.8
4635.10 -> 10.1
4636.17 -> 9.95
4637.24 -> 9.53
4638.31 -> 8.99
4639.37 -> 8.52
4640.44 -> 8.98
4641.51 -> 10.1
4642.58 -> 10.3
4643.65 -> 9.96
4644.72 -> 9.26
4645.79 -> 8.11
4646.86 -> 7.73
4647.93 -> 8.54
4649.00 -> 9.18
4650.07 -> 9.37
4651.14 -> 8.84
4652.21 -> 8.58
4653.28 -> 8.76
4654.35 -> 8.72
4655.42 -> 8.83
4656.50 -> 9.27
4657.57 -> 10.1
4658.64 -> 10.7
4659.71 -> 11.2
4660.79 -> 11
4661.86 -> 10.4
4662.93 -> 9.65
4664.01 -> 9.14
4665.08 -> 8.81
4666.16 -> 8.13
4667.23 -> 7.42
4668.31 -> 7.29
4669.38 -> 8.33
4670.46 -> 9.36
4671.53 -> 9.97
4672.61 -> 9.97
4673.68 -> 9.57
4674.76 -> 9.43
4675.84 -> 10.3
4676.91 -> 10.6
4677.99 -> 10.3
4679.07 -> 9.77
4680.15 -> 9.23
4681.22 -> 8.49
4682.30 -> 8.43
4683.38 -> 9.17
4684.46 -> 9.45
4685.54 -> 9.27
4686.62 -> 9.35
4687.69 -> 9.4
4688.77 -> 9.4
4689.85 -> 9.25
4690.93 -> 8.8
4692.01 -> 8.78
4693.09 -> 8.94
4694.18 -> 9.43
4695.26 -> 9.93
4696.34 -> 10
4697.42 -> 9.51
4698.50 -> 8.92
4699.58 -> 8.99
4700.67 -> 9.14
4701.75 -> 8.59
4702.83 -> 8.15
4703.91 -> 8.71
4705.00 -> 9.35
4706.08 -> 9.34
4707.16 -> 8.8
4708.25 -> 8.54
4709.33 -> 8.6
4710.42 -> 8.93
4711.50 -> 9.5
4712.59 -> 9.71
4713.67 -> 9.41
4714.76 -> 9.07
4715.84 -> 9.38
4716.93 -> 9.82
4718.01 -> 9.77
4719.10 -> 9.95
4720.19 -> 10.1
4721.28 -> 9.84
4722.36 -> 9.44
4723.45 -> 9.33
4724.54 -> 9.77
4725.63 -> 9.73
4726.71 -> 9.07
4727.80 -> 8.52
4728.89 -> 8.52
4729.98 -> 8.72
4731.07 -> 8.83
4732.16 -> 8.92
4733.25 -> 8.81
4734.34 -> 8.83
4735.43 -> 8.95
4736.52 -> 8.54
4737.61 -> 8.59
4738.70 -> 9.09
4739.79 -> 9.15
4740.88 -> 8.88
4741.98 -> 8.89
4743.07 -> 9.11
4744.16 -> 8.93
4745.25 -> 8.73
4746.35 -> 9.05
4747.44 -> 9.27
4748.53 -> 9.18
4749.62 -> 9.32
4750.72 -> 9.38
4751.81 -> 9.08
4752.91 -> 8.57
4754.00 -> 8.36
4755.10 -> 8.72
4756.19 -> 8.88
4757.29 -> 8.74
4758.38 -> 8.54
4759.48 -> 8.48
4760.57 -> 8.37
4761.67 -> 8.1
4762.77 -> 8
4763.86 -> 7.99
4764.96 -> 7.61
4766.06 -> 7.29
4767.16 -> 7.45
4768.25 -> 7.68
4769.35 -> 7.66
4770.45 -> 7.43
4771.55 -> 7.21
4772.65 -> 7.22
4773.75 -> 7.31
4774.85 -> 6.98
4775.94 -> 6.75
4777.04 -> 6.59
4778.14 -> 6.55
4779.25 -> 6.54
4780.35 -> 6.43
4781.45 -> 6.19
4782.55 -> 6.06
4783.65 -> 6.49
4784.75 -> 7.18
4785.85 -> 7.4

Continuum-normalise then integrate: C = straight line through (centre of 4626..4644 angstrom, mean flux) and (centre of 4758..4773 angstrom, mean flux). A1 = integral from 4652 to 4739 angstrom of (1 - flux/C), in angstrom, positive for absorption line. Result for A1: -3.8 angstrom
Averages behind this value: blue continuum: 9.81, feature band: 9.25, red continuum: 7.78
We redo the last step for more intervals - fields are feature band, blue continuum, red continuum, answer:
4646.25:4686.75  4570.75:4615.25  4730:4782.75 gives -2.49 angstrom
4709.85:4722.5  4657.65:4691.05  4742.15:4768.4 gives -0.85 angstrom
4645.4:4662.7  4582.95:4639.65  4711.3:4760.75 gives 0.03 angstrom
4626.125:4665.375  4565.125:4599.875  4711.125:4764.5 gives -2.05 angstrom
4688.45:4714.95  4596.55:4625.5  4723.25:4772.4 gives -0.52 angstrom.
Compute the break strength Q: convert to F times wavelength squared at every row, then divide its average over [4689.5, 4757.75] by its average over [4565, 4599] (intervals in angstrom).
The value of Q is 1.06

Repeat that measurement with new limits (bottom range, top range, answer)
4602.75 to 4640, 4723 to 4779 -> 0.91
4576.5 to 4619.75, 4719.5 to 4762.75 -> 1.03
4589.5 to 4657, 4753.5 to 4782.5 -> 0.85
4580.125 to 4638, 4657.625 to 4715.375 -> 1.01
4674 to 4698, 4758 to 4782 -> 0.81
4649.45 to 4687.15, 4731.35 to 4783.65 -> 0.90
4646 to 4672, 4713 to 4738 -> 1.04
